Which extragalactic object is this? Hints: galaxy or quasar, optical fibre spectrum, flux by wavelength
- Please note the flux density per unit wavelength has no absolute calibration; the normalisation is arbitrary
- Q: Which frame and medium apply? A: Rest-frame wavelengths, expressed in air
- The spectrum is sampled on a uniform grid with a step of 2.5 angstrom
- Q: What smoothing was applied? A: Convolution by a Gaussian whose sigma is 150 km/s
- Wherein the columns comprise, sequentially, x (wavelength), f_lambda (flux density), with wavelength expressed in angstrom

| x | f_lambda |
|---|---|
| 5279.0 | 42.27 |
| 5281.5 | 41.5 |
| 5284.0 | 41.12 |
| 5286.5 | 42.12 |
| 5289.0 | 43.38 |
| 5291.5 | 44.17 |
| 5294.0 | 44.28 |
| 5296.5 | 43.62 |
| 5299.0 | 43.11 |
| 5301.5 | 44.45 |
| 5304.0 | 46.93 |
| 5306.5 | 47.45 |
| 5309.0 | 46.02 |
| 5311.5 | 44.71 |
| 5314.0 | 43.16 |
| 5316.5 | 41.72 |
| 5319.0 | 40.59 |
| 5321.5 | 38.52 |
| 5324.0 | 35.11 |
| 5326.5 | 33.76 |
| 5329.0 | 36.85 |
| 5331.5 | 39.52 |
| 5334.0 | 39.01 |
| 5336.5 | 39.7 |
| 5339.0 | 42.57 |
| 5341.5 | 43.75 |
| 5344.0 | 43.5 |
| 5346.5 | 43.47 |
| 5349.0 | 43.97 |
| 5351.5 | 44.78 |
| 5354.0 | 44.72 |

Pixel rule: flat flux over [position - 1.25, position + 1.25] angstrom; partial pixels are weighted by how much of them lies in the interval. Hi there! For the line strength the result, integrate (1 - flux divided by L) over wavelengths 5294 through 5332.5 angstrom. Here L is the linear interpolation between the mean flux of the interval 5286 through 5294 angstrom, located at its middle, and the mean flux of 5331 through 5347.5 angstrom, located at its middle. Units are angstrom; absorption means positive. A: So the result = 0.8 angstrom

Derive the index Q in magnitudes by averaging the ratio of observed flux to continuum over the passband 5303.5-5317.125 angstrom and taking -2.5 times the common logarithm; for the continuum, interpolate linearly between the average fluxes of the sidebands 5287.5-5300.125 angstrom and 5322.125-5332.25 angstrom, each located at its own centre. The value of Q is -0.13 mag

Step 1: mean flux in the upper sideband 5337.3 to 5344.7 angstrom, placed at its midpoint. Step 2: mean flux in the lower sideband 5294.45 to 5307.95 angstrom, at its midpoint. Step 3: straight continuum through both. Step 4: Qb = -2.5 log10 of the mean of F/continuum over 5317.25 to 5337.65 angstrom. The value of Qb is 0.153 mag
